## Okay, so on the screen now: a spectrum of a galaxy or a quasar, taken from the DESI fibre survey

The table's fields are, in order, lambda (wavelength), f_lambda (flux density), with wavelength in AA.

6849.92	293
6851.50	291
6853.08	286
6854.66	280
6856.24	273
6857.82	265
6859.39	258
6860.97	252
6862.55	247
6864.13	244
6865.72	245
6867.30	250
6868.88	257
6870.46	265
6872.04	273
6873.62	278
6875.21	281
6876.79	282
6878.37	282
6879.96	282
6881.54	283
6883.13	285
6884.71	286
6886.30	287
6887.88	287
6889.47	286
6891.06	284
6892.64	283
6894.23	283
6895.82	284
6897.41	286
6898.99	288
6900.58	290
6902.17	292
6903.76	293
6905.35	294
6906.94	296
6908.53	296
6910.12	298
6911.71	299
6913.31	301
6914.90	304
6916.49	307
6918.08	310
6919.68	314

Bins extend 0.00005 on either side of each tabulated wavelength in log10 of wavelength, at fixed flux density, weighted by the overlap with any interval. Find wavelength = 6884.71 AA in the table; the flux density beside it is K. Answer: 286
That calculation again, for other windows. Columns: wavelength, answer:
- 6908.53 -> 296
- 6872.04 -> 273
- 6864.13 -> 244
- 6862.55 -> 247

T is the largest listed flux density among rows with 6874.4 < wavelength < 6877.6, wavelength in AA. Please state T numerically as 282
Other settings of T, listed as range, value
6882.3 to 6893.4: 287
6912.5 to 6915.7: 304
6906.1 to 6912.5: 299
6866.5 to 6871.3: 265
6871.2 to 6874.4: 278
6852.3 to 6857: 286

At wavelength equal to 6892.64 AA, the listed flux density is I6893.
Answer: 283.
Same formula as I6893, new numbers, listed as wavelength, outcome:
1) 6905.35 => 294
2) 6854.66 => 280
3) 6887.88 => 287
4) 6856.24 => 273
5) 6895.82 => 284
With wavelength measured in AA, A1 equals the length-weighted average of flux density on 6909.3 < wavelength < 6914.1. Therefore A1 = 299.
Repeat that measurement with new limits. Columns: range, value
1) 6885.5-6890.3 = 286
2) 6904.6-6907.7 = 295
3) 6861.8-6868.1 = 246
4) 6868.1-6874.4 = 269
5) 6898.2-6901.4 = 289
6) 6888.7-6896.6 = 284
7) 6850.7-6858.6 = 279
